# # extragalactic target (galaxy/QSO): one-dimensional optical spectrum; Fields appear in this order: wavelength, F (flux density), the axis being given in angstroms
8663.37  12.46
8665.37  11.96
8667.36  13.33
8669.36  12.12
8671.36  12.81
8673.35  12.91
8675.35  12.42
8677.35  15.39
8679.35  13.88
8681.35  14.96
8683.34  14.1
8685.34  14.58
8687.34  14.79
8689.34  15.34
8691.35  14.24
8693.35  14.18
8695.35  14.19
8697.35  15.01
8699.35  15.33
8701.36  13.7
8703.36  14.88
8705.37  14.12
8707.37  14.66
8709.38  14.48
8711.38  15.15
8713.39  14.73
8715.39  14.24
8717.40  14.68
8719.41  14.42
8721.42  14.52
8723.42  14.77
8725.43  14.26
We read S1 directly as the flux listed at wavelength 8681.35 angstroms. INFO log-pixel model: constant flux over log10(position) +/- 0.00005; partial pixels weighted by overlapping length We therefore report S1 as 14.96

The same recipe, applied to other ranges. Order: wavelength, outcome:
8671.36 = 12.81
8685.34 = 14.58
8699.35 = 15.33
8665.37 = 11.96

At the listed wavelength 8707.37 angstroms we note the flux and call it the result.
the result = 14.66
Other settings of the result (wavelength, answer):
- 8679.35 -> 13.88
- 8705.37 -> 14.12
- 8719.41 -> 14.42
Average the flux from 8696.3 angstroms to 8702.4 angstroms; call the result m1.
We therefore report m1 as 14.7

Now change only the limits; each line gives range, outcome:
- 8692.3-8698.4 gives 14.5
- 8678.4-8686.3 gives 14.4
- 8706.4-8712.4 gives 14.8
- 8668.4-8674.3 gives 12.6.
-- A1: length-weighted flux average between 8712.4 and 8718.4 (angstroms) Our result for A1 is 14.6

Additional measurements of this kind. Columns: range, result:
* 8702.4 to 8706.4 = 14.5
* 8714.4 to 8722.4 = 14.5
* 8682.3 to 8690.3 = 14.7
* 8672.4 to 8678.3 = 13.6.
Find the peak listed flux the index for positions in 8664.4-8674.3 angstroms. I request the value 13.33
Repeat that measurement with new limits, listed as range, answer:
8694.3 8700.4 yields 15.33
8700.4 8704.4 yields 14.88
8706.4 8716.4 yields 15.15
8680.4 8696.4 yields 15.34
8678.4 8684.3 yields 14.96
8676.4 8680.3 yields 15.39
